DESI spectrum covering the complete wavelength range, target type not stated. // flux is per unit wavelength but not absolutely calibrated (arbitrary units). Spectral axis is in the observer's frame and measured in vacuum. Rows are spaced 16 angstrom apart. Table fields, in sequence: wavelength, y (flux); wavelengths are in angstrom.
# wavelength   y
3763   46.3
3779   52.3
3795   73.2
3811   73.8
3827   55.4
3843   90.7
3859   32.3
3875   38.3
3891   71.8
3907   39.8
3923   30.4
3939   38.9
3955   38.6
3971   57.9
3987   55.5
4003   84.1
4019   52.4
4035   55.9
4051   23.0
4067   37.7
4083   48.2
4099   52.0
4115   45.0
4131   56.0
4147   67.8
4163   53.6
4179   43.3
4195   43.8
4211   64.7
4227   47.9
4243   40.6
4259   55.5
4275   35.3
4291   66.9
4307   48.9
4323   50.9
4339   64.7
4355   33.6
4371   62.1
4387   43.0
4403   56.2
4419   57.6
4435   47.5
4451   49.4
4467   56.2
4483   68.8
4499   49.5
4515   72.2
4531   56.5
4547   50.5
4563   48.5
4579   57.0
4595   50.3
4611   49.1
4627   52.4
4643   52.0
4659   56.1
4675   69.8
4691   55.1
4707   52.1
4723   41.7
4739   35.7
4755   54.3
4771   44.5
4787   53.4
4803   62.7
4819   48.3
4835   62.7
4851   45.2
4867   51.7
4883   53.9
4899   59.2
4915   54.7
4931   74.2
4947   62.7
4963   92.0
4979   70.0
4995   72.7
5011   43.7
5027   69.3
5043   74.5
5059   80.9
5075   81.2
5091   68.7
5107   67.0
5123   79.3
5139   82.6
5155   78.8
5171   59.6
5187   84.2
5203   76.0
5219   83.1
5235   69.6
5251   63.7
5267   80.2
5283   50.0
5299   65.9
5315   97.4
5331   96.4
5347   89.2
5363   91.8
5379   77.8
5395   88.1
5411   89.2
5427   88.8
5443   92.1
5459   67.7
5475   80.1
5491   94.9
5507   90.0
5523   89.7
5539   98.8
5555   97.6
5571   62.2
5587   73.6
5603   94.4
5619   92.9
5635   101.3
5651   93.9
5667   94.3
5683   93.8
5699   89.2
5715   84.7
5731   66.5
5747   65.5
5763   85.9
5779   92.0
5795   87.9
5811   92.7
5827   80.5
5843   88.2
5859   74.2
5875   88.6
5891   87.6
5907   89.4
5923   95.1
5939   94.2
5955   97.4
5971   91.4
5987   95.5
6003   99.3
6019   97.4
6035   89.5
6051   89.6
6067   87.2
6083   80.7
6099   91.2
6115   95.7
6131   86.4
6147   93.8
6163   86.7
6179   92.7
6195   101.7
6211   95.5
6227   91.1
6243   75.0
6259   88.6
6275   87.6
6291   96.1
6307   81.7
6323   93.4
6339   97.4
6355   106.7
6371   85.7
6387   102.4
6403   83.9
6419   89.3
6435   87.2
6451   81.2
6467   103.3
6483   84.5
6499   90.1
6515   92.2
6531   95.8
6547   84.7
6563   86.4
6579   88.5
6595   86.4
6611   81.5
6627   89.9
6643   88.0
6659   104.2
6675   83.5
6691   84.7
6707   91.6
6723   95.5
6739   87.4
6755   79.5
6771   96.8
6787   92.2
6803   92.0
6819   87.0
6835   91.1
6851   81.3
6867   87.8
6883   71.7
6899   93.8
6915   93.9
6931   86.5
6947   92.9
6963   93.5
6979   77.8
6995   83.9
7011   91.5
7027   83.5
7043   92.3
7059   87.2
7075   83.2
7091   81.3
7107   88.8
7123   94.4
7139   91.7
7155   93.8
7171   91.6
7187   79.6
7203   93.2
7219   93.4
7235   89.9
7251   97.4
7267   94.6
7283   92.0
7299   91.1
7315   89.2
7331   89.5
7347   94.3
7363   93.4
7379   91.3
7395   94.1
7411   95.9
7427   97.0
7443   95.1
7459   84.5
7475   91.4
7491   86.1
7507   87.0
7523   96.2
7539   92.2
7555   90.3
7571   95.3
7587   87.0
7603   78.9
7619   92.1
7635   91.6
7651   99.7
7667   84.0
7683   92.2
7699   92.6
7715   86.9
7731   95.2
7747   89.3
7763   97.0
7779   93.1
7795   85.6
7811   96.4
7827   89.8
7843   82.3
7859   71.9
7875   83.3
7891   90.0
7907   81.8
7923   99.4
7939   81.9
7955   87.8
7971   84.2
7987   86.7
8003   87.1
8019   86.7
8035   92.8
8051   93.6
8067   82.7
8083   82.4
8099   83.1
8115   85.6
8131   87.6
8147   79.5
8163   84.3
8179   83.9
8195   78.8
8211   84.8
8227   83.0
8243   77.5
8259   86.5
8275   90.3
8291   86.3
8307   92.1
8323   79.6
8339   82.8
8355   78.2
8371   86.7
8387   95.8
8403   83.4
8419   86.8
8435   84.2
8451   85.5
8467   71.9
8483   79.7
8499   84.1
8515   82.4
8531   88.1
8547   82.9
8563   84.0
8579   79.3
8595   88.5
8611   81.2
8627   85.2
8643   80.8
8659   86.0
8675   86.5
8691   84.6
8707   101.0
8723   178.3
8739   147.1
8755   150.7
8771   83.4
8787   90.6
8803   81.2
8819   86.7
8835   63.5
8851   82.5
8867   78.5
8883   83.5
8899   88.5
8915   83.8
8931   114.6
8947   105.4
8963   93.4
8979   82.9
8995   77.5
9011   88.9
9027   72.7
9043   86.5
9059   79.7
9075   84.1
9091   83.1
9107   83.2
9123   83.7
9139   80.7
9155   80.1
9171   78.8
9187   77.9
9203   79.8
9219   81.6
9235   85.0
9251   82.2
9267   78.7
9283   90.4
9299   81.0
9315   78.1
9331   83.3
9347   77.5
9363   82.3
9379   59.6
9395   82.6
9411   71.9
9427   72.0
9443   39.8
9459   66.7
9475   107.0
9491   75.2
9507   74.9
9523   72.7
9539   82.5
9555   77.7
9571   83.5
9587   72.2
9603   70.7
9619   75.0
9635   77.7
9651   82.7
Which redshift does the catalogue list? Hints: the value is 0.330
